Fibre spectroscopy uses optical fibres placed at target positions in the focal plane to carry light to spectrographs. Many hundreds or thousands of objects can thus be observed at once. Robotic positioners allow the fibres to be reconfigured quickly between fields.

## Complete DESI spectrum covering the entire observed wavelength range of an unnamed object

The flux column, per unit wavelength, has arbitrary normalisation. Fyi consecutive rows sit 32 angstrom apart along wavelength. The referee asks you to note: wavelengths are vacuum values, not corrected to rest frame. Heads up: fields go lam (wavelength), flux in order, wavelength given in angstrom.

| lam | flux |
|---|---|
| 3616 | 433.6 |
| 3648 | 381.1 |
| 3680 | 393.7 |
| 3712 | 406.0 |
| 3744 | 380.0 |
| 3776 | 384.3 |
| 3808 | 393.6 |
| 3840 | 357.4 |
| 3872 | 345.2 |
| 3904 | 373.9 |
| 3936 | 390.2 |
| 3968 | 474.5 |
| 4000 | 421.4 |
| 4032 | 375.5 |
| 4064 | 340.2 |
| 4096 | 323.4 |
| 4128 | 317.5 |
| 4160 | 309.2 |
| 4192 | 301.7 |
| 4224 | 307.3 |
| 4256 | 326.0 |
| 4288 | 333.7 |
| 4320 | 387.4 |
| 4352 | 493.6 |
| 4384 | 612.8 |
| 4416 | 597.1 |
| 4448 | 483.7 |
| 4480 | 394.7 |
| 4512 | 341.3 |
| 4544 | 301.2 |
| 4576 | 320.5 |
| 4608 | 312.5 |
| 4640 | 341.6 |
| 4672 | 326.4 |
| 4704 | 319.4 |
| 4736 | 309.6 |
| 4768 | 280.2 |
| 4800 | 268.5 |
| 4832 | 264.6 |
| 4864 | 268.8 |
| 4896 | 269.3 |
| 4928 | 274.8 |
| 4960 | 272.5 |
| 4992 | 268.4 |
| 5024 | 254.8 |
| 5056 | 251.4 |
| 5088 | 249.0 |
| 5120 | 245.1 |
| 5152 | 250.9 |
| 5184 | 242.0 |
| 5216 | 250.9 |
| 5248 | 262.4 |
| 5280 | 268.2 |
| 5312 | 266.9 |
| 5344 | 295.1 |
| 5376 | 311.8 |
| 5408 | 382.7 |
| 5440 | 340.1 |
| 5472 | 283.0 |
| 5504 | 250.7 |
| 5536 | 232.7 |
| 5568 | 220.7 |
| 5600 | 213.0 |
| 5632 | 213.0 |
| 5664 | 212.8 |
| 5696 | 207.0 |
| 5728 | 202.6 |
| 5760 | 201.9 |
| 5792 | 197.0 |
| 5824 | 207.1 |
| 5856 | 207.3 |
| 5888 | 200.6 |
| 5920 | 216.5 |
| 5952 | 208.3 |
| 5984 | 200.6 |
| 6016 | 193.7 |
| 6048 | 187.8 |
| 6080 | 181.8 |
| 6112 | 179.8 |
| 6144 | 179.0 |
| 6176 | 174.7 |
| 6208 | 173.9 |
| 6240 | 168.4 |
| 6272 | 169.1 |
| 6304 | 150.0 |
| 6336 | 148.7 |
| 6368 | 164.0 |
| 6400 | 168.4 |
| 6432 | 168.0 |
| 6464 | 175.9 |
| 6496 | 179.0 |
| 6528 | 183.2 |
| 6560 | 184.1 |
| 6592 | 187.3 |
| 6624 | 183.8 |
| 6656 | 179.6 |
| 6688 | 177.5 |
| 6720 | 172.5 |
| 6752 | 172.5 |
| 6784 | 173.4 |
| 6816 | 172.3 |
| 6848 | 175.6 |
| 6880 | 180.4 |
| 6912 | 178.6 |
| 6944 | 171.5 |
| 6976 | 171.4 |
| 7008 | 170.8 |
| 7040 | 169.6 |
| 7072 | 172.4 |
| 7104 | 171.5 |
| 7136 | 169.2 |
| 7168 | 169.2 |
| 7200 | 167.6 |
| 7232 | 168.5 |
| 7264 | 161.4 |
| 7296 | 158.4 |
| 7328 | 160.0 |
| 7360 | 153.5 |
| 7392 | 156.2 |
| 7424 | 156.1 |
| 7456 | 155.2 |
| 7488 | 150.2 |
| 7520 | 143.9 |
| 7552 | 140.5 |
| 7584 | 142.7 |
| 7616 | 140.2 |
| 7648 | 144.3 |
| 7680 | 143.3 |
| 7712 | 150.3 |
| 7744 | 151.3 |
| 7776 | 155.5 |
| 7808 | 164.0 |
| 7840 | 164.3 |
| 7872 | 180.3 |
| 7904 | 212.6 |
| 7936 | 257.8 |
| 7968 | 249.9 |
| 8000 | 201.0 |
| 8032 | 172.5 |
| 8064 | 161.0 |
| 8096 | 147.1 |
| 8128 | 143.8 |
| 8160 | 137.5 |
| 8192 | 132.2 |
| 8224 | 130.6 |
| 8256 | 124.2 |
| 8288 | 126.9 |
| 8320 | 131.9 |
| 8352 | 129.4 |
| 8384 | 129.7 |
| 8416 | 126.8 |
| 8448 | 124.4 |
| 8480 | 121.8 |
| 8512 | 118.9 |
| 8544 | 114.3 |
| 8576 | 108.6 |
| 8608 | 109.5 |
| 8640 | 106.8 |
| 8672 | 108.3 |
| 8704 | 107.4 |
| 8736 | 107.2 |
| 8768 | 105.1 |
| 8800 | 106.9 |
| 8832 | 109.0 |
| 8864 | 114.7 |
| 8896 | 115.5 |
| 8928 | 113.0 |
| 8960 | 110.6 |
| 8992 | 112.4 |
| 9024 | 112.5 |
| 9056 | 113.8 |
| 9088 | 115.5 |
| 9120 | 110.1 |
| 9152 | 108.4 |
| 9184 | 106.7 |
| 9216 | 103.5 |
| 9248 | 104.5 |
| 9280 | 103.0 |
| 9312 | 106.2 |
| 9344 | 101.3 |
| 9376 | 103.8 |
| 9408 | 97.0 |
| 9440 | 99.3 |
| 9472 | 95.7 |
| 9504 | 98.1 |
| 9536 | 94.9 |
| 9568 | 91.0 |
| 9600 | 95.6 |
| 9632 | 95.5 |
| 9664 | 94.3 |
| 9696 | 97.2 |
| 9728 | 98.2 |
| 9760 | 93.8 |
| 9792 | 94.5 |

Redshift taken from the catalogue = 1.840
